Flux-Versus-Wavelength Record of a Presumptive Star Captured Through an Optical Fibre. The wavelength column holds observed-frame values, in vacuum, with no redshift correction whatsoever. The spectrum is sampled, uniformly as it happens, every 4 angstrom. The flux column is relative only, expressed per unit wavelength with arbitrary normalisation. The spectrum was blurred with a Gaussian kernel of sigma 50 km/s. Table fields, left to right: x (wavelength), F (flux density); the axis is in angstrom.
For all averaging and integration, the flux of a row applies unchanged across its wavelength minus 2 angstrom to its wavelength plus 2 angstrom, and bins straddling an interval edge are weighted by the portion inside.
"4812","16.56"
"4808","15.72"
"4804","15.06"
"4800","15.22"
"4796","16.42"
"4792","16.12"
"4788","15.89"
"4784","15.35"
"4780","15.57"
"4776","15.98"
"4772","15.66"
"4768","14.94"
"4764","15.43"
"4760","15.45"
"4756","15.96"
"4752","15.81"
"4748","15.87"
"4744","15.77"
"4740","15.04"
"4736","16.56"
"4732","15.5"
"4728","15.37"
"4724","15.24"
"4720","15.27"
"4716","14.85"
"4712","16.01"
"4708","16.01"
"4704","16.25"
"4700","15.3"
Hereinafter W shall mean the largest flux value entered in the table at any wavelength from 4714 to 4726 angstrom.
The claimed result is 15.27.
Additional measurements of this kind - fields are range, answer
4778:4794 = 16.12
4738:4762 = 15.96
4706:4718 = 16.01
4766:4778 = 15.98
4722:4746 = 16.56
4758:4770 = 15.45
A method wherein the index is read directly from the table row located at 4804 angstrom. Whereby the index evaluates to 15.06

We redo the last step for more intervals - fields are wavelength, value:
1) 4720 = 15.27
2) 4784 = 15.35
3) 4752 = 15.81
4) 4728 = 15.37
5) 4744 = 15.77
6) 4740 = 15.04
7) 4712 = 16.01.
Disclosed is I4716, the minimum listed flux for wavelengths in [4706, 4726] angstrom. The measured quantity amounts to 14.85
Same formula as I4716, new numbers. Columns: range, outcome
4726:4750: 15.04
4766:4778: 14.94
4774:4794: 15.35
